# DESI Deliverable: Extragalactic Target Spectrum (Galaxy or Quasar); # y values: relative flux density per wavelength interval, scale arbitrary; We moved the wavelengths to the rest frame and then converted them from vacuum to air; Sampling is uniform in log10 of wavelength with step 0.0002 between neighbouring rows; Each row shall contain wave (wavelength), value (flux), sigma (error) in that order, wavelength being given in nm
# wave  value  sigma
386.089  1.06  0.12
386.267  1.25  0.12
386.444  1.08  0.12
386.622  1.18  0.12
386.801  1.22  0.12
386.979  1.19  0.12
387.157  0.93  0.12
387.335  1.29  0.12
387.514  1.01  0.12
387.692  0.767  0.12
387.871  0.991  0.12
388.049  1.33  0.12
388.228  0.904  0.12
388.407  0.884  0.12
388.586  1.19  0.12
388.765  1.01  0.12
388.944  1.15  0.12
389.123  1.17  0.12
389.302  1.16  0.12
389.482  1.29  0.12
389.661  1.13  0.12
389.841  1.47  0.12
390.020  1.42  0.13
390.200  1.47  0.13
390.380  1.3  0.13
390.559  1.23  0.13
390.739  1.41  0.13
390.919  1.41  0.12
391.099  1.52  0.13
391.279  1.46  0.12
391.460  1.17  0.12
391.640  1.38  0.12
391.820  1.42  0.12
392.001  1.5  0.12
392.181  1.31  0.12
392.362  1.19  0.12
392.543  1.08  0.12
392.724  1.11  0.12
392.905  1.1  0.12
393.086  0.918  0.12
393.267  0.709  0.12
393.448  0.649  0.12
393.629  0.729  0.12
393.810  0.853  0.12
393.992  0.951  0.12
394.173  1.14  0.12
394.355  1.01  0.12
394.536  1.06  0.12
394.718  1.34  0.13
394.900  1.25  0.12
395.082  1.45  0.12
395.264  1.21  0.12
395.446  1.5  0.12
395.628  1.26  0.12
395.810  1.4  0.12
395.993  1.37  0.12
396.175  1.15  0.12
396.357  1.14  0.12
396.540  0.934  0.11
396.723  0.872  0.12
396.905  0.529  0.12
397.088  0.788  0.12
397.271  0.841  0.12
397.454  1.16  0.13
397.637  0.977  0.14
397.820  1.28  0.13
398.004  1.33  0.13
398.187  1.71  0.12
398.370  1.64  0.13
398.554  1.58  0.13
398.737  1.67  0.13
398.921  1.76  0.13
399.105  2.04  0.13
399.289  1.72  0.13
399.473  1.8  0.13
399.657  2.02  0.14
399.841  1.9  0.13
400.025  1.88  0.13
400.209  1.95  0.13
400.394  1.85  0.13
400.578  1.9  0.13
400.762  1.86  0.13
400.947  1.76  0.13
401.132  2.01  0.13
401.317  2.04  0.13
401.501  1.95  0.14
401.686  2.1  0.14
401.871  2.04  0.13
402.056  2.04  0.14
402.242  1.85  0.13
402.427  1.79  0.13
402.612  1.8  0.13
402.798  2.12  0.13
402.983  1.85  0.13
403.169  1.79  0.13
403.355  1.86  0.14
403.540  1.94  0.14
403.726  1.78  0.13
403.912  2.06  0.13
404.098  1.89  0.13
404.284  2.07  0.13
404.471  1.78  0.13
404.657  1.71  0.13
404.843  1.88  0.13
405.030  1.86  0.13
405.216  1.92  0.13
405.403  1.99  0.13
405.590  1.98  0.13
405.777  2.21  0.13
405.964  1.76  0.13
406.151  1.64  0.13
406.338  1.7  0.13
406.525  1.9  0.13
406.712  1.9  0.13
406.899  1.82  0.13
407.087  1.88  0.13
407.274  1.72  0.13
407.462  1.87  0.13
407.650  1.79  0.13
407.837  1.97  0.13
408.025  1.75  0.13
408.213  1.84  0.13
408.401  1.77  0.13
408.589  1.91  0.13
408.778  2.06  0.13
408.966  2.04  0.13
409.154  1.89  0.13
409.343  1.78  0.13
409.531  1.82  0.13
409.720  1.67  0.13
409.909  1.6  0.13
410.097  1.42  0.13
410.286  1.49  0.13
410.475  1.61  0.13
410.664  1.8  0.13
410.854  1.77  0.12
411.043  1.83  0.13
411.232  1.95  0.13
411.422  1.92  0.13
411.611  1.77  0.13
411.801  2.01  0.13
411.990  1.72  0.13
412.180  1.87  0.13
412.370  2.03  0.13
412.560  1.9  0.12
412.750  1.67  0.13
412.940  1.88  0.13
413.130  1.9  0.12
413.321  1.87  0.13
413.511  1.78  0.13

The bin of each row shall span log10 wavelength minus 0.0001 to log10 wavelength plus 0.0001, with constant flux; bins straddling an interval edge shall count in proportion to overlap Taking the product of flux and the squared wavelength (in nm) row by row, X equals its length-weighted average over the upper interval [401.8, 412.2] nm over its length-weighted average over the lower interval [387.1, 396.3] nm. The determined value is 1.7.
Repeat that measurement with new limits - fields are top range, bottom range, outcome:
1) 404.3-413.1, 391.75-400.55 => 1.50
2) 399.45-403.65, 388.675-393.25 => 1.60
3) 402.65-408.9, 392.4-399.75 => 1.60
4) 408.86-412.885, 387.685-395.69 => 1.67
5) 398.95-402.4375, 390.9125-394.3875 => 1.78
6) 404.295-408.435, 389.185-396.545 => 1.64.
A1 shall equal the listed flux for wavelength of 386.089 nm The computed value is 1.06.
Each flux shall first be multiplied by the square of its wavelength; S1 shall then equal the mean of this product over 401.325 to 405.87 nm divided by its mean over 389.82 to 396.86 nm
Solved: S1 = 1.7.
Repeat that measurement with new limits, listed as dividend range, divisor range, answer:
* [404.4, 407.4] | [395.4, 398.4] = 1.68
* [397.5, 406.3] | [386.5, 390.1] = 1.73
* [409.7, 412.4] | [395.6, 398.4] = 1.66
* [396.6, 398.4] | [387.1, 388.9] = 1.11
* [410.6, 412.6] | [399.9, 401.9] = 1.02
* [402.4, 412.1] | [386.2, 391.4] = 1.68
